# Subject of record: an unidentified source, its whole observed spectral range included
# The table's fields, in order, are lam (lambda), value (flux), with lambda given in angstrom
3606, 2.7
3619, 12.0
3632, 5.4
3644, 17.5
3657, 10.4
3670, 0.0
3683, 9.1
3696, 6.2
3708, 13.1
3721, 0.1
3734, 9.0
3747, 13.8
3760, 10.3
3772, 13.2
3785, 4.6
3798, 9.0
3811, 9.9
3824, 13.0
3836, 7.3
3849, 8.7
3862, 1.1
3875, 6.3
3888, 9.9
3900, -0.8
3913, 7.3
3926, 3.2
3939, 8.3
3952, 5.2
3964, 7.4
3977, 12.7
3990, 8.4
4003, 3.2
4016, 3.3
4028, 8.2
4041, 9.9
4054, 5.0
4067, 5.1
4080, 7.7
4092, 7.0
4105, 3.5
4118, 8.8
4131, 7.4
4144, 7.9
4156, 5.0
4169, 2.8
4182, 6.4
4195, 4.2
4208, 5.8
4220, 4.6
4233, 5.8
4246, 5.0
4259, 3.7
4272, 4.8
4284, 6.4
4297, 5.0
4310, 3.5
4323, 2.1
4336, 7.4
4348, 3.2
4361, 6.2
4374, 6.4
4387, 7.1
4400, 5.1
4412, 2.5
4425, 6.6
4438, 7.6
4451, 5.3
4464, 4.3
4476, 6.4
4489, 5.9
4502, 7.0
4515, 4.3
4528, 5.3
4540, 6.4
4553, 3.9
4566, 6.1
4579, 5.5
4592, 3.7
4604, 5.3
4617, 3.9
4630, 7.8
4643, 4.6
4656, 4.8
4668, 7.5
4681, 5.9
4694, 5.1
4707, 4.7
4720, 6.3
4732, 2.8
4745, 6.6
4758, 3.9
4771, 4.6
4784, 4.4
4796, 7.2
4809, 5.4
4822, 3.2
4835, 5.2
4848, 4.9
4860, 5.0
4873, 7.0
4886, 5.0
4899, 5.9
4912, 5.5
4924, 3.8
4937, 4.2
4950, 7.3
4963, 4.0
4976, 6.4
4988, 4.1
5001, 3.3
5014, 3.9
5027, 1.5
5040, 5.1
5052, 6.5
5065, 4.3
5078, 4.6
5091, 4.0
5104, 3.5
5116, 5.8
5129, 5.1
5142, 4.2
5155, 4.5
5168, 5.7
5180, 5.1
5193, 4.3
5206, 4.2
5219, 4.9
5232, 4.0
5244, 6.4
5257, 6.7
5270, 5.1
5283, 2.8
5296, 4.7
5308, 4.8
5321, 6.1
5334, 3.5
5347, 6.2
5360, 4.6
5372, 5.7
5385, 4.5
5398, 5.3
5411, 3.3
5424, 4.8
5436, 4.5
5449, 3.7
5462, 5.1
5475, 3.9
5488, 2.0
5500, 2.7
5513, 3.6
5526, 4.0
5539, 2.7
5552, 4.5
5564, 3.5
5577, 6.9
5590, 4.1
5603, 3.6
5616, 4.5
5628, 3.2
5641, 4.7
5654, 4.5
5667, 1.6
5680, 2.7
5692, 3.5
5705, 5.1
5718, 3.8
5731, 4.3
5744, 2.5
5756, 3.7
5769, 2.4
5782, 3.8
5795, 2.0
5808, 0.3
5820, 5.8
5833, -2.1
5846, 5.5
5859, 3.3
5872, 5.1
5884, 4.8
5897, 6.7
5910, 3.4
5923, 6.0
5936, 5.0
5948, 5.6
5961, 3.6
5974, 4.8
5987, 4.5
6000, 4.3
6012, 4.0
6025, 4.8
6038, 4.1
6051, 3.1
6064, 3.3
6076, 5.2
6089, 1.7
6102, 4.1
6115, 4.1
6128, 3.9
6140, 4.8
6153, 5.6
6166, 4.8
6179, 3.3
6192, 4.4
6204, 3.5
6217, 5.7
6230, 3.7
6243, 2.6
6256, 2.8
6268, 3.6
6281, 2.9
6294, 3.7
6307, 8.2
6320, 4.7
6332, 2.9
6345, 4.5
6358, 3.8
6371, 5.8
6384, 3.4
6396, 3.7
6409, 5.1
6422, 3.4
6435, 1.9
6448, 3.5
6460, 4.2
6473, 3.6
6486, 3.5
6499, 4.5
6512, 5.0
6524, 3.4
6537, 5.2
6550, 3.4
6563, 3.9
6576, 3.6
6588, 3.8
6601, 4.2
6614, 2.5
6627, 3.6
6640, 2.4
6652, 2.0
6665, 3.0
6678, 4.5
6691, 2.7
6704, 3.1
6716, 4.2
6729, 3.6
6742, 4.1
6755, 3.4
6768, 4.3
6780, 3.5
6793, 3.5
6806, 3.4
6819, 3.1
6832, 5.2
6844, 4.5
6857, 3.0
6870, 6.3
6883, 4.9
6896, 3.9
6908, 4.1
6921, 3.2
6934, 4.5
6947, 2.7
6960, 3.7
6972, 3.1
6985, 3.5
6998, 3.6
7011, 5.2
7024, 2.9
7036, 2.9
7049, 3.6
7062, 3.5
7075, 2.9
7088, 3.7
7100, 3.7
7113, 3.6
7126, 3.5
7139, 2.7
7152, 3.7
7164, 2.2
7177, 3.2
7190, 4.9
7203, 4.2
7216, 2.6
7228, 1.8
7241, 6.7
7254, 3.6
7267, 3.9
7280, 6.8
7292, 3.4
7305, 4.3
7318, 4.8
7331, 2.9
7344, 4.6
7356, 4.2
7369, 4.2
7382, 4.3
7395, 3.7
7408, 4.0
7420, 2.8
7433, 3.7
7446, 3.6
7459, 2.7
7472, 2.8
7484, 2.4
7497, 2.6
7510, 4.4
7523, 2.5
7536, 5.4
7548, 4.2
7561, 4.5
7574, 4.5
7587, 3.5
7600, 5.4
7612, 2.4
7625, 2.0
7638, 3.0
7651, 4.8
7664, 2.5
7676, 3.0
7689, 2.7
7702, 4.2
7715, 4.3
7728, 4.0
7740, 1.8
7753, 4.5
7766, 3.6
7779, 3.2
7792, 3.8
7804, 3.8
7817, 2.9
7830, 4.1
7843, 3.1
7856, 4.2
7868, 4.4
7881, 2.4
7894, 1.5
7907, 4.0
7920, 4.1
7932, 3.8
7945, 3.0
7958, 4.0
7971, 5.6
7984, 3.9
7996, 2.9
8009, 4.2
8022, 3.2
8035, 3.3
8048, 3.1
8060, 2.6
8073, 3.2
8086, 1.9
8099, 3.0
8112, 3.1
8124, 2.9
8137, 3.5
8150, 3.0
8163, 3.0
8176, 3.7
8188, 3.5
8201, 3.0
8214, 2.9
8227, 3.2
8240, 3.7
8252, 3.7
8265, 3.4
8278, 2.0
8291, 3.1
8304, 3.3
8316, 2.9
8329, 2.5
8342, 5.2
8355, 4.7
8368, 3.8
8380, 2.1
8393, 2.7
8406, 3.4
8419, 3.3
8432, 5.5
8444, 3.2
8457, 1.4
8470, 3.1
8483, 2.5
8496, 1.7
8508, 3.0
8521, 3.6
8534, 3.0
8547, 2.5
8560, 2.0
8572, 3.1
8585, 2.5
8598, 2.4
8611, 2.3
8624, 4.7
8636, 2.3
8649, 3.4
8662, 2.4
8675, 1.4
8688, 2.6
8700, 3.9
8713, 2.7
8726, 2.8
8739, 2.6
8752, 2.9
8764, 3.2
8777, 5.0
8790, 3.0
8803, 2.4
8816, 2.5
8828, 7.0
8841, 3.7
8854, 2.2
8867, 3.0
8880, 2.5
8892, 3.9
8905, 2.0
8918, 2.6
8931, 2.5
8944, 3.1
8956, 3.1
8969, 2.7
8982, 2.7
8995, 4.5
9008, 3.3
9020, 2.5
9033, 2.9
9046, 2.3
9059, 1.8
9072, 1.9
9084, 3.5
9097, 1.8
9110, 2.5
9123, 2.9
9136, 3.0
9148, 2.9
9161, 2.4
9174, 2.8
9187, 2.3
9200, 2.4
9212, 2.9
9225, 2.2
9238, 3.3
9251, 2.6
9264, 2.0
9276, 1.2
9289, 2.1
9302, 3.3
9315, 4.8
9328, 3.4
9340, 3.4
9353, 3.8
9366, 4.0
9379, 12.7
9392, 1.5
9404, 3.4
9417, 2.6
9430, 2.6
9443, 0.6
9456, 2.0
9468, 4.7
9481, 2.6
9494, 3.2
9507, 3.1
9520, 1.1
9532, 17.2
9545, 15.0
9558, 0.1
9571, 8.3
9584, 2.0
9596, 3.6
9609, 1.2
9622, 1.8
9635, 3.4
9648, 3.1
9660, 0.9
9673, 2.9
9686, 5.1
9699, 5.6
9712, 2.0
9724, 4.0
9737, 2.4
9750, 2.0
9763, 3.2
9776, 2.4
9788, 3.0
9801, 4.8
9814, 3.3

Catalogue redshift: 1.558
